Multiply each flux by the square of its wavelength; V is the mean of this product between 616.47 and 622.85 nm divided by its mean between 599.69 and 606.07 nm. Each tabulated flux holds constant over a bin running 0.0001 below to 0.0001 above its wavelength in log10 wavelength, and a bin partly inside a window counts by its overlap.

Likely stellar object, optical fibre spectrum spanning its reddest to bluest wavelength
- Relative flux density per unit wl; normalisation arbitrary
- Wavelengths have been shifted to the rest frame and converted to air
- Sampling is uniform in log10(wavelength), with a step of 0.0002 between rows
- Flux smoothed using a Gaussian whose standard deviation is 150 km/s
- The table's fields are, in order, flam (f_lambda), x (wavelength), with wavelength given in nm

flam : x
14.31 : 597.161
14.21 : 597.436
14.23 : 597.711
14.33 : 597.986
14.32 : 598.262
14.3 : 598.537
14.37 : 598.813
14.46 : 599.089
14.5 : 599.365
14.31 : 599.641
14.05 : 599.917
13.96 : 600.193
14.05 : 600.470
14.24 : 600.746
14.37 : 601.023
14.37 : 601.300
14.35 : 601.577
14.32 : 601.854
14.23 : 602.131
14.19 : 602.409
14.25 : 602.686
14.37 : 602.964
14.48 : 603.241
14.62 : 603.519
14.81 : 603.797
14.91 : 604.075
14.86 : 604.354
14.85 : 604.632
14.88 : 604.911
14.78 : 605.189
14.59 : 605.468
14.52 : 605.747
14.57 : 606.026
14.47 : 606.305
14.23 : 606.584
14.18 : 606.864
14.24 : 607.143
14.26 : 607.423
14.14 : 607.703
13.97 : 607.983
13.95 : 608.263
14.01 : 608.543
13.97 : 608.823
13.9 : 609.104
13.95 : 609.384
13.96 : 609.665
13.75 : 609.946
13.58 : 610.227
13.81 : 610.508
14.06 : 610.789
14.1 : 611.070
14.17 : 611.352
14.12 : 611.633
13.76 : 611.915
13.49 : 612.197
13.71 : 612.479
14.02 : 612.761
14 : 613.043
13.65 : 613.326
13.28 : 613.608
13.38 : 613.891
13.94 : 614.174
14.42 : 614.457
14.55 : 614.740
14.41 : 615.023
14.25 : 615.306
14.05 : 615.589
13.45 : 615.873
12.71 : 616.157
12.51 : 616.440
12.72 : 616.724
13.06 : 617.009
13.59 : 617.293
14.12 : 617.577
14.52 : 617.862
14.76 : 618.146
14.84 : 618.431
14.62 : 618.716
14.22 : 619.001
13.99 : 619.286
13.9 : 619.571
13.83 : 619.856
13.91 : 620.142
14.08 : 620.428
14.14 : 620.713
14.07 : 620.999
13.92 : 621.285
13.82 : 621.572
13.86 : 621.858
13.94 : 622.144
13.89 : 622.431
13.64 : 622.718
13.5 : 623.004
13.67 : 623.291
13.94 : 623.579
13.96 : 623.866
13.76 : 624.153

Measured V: 1.0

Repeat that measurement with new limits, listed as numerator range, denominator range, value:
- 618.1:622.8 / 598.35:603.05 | 1.05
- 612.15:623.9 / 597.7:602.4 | 1.03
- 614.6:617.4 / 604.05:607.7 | 0.96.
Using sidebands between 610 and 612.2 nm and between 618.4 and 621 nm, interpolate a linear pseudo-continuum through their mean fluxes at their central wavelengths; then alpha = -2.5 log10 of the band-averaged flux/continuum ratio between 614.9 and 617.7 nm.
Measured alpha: 0.04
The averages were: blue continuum 13.9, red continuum 14.1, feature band 13.5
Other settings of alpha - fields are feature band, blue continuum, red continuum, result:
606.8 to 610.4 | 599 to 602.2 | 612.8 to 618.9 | 0.01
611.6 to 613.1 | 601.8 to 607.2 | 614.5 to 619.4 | 0.02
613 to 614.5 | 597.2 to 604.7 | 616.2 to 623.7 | 0.03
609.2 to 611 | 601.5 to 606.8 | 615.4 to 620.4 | 0.03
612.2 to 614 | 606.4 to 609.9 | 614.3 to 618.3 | 0.02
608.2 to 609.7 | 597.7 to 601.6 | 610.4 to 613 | 0.00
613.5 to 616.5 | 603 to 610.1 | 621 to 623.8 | 0.02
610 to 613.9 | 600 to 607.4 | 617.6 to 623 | 0.04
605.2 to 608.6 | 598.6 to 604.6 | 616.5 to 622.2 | 0.00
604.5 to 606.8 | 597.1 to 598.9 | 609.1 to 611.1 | -0.04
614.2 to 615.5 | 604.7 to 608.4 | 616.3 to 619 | -0.03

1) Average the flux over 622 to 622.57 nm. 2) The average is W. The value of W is 13.9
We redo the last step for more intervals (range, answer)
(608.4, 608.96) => 14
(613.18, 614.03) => 13.4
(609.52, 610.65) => 13.8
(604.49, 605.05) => 14.9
